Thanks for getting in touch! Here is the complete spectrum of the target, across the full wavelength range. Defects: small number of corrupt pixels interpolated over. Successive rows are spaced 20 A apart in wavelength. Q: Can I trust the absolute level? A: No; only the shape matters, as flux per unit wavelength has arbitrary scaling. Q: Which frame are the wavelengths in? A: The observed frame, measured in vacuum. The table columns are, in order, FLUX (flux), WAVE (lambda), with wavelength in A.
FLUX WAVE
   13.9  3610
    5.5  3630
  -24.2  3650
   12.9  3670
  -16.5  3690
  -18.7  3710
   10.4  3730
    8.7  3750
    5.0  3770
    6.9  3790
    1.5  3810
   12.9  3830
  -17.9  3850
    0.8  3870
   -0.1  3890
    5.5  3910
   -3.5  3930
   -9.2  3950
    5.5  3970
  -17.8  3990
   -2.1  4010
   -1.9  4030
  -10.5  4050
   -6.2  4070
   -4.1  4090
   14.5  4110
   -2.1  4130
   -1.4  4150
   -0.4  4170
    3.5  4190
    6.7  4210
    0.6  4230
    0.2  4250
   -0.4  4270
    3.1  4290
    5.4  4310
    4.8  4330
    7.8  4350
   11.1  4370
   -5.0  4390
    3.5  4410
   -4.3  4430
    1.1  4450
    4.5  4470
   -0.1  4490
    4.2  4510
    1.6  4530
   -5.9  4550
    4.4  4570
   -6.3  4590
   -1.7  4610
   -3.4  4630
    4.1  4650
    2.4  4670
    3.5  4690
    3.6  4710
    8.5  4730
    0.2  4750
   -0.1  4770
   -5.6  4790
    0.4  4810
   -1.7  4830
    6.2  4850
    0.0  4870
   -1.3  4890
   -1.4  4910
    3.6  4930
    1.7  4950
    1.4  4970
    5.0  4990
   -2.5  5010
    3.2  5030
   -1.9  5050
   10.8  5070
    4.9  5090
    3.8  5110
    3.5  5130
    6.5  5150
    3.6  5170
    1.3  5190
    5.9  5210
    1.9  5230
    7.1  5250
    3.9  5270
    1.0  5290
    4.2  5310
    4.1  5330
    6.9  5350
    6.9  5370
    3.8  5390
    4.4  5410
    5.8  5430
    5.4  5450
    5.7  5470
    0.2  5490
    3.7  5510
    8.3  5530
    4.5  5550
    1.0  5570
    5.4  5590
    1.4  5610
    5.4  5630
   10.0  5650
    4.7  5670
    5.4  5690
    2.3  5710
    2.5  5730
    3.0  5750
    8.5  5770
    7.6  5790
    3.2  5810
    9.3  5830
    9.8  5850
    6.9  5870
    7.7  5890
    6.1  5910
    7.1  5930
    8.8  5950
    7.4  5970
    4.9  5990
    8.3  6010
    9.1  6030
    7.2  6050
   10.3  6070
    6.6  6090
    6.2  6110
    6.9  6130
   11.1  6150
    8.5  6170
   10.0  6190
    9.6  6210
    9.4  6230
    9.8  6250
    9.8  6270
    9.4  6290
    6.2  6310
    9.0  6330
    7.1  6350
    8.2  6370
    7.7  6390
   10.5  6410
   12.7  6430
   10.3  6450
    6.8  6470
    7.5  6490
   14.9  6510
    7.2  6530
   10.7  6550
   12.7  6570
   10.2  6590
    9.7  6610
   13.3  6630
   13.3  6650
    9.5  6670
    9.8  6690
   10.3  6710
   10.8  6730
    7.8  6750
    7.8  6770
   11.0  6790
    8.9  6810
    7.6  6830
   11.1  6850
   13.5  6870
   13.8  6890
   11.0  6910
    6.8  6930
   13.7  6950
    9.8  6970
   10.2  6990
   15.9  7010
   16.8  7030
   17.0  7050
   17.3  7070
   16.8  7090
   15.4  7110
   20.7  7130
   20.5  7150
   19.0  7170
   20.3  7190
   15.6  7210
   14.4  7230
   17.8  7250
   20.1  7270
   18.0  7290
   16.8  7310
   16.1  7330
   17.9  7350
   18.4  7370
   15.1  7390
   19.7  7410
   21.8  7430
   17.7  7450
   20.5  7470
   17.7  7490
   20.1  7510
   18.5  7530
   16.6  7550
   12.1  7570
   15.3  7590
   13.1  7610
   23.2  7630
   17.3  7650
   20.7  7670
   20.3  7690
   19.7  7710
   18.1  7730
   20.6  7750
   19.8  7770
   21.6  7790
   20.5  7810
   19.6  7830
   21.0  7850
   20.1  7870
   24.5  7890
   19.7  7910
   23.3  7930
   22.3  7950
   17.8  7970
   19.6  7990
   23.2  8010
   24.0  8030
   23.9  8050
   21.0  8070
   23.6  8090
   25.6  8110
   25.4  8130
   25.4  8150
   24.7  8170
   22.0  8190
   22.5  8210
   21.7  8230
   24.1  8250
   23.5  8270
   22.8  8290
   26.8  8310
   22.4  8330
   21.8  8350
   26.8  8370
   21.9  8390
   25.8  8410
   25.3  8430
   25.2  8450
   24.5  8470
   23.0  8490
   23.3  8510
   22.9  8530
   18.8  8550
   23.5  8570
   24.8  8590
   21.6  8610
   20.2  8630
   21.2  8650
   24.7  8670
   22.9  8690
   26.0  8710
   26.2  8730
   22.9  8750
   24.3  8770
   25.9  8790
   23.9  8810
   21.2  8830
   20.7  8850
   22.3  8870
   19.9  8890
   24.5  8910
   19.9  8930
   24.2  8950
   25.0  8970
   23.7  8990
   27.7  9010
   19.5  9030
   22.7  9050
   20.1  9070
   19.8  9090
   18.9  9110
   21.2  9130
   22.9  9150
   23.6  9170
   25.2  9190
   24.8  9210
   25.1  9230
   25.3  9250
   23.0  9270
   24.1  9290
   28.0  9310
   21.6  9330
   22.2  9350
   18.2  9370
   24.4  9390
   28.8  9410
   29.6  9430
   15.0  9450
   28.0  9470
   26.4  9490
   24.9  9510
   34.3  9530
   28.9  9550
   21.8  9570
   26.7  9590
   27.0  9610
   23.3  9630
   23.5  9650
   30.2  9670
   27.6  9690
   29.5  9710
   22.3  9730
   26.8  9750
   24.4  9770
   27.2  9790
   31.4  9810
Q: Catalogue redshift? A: 0.76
